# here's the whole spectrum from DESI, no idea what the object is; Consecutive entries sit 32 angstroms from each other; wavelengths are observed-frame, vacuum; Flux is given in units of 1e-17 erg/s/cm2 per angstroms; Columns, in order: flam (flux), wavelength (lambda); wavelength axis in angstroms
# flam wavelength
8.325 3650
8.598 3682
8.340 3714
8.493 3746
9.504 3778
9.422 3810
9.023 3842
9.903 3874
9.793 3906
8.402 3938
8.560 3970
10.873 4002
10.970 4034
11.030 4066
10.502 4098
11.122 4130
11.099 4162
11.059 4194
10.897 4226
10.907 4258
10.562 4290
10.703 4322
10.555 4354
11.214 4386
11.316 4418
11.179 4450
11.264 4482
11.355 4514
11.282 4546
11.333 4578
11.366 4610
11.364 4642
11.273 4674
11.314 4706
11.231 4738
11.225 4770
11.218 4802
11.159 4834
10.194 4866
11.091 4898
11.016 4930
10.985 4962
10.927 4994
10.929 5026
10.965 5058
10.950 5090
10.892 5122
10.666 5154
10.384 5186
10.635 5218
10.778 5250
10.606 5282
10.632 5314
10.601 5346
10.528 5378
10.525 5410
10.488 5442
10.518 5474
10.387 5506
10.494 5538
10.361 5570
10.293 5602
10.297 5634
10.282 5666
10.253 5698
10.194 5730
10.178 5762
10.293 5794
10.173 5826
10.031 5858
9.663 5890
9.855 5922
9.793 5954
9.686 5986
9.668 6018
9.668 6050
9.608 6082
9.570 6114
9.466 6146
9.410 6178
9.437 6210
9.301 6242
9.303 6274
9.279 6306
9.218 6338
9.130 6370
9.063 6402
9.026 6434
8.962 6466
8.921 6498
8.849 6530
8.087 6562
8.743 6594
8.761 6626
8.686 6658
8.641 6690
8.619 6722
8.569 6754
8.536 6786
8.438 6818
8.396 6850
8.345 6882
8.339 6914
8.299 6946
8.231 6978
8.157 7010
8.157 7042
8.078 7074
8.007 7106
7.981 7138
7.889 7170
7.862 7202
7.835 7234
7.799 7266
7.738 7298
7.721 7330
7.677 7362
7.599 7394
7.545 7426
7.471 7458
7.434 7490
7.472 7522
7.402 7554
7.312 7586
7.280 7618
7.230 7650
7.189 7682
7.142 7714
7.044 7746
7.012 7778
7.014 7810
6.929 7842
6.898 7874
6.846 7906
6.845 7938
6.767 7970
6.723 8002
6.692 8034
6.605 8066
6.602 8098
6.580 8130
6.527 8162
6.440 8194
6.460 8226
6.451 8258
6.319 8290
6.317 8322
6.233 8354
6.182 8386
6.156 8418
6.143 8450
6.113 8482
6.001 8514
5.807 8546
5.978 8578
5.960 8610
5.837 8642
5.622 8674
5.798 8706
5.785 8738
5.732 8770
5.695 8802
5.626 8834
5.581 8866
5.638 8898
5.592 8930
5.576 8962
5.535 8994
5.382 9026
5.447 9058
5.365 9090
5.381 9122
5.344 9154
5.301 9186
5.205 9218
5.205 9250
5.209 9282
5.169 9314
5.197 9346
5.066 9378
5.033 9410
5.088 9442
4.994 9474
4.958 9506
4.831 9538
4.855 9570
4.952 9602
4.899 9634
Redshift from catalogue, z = 0.000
